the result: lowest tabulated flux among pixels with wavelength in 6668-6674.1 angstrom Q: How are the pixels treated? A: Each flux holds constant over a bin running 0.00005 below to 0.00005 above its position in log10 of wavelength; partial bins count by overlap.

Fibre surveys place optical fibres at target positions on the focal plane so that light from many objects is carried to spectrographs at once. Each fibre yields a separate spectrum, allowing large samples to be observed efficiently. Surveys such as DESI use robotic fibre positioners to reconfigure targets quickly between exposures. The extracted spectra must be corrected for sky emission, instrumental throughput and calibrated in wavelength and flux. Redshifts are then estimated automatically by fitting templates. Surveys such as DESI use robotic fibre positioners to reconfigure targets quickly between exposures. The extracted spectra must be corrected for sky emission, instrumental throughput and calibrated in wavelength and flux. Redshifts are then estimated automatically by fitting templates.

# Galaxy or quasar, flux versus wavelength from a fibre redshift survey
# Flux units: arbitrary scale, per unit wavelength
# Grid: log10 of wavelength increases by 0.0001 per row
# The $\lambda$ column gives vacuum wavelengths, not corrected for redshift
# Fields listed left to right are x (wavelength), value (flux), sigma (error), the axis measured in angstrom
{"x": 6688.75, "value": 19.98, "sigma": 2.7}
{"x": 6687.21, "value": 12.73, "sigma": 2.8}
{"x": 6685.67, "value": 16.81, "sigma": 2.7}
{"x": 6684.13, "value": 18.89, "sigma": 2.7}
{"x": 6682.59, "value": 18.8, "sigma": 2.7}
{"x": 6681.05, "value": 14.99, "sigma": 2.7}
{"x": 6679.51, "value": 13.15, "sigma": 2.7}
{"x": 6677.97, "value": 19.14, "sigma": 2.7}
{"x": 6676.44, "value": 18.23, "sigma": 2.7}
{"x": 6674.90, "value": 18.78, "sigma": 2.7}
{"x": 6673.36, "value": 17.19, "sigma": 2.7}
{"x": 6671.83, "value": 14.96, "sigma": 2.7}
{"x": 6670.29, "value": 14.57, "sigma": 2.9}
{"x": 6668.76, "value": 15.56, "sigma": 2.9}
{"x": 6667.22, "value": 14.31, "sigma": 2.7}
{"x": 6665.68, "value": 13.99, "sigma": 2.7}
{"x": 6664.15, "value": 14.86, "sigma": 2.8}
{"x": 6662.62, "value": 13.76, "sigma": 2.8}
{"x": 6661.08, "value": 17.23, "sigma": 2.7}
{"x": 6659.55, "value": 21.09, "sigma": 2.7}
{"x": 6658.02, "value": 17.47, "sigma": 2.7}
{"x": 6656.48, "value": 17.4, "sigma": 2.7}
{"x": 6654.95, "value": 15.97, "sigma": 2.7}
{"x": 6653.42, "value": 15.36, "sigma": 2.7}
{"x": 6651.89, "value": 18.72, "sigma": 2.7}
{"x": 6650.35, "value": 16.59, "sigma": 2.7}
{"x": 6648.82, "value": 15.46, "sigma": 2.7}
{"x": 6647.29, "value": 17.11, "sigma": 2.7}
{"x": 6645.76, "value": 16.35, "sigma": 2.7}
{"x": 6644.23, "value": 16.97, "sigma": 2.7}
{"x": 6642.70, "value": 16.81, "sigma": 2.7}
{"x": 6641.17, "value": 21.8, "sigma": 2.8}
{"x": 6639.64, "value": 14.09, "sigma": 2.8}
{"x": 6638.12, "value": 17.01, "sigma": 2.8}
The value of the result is 14.57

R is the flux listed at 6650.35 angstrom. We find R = 16.59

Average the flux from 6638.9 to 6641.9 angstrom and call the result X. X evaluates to 17.9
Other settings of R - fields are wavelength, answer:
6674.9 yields 18.78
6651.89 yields 18.72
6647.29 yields 17.11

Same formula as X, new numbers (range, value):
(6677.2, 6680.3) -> 16.2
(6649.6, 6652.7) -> 17.6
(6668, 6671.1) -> 15.1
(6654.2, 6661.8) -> 17.8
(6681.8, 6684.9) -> 18.8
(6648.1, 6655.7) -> 16.4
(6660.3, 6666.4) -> 15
